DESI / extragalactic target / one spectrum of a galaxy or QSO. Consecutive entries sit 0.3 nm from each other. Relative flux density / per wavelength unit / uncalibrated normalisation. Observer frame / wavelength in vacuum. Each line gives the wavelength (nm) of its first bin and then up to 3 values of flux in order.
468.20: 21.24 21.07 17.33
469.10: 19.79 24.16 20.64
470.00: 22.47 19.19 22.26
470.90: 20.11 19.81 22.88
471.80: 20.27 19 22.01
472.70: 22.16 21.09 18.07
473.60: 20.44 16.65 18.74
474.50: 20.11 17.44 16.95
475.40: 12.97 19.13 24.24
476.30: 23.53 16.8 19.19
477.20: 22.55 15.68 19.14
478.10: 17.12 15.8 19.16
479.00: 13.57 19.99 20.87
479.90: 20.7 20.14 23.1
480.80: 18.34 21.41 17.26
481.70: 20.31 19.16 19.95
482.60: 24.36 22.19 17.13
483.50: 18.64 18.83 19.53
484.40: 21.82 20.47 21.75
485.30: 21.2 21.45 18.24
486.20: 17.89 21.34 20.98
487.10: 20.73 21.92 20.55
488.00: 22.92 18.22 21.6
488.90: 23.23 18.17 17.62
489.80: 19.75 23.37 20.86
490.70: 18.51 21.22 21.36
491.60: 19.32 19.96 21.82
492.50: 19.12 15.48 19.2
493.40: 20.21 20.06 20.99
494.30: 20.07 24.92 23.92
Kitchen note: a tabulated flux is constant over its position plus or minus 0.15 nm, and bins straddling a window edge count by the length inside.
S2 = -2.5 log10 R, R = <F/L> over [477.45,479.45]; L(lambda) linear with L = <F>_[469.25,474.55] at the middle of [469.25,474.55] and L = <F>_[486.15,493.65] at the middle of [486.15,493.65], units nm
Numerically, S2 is 0.18 mag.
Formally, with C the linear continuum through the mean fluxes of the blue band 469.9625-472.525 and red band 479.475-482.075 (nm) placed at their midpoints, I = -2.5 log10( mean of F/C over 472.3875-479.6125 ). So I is 0.09 mag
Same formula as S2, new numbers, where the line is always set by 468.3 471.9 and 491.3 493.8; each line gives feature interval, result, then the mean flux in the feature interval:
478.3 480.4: 0.08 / 18.8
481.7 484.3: 0.00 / 20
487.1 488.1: -0.09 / 21.6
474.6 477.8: 0.09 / 18.9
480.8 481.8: 0.04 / 19.4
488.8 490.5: -0.04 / 20.4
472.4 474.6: 0.05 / 19.8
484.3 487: -0.03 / 20.6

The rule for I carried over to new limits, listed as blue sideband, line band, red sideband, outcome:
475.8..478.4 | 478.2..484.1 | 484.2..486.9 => 0.03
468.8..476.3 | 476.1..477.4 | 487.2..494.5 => -0.02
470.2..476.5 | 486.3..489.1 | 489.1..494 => -0.07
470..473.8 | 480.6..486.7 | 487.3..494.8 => 0.02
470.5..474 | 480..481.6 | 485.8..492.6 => 0.02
